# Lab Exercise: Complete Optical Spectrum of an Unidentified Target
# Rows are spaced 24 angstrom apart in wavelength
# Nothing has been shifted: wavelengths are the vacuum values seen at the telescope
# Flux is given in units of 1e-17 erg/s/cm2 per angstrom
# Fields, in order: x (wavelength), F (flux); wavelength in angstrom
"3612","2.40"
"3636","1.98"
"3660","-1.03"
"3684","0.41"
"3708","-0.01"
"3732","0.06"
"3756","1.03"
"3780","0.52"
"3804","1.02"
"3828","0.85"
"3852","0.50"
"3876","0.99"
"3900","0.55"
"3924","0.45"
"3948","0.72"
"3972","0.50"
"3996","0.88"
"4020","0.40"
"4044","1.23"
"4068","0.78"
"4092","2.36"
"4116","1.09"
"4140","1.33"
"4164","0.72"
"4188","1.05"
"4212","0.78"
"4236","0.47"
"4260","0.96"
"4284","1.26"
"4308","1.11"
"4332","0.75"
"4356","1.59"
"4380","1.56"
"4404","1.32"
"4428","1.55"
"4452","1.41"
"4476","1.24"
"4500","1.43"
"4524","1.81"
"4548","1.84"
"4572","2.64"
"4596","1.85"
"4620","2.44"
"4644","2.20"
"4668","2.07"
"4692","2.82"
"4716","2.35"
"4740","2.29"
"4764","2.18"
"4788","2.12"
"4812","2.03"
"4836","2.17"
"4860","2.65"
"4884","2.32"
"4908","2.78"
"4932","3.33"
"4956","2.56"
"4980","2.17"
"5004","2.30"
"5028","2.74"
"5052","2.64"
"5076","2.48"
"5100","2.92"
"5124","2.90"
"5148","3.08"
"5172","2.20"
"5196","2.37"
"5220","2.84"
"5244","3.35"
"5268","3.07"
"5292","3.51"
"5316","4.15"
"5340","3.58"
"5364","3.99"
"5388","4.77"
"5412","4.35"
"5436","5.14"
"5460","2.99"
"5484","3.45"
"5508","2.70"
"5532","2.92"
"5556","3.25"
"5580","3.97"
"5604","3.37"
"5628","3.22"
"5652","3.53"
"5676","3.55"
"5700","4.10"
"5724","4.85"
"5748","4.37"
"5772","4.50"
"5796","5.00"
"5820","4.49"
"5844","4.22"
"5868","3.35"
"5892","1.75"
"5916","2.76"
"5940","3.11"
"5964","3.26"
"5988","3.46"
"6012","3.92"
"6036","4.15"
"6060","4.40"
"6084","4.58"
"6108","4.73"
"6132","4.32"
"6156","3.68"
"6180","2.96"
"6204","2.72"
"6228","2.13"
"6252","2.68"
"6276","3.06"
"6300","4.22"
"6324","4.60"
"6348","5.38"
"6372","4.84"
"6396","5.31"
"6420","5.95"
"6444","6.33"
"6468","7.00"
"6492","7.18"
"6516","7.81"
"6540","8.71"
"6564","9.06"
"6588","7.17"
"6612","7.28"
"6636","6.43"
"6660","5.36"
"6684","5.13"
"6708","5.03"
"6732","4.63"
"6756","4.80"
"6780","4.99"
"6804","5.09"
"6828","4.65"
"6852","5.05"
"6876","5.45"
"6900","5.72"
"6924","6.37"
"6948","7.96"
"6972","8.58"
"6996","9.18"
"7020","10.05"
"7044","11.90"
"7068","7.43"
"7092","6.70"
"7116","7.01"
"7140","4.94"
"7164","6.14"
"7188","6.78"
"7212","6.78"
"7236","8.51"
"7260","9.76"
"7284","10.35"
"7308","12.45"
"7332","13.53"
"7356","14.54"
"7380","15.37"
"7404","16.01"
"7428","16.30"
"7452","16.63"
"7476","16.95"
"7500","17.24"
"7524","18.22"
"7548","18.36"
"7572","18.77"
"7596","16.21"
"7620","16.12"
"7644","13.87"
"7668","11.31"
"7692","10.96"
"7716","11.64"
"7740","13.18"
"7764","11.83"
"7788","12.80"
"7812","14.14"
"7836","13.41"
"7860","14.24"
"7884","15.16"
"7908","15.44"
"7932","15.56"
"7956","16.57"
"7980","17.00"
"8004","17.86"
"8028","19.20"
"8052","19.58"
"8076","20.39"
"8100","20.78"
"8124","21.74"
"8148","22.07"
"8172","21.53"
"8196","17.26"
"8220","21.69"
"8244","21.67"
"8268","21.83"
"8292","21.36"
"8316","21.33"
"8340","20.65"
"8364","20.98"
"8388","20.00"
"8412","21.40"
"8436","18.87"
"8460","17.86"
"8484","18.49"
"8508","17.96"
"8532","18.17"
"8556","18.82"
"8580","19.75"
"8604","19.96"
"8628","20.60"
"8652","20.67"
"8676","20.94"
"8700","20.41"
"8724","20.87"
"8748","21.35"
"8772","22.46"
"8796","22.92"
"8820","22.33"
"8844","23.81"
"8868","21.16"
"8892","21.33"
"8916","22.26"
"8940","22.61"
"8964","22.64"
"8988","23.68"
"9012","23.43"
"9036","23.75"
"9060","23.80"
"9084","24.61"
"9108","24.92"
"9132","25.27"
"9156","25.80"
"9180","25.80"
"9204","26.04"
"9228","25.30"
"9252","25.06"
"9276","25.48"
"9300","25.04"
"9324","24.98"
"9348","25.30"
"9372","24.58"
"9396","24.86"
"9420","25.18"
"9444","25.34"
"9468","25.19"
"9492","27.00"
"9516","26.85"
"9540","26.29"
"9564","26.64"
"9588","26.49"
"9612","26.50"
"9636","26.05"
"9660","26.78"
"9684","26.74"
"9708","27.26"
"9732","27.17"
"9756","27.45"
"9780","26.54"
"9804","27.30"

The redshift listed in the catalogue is 0.000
